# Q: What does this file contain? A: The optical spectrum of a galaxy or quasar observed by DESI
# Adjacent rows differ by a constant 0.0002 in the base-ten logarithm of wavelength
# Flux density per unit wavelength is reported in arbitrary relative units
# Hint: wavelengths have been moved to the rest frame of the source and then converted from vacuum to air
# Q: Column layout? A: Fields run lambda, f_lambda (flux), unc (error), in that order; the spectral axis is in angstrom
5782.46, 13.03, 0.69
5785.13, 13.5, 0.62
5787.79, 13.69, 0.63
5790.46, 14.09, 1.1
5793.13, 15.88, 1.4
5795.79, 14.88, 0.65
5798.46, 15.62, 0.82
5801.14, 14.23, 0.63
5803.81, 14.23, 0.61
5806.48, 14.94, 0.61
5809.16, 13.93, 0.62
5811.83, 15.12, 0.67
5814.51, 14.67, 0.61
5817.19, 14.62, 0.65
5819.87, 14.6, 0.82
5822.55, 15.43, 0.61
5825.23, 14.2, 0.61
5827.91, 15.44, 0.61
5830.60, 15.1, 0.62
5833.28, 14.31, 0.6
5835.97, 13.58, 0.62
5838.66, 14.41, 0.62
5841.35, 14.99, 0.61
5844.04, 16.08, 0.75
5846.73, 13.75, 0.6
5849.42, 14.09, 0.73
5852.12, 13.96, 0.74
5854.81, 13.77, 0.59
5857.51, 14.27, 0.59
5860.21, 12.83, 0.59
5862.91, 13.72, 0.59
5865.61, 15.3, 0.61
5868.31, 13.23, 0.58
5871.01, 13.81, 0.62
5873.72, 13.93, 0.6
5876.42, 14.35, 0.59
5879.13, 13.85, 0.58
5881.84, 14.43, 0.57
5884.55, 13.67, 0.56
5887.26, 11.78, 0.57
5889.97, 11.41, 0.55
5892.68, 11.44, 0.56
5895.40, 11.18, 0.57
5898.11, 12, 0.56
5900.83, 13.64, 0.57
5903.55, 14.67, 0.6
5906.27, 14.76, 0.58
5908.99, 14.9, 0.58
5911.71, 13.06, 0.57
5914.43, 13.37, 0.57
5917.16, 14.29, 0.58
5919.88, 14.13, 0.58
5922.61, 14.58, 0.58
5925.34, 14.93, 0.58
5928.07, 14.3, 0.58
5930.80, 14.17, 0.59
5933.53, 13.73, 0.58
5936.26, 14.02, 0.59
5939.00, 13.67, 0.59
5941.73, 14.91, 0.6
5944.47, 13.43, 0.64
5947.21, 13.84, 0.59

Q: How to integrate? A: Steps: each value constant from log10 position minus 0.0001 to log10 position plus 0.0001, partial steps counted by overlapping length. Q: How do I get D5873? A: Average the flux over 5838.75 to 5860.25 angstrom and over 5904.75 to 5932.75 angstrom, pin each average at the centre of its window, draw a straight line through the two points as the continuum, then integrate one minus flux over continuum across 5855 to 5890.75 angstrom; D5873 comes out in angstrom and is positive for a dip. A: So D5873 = 1.7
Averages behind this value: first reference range 14.3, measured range 13.6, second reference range 14.2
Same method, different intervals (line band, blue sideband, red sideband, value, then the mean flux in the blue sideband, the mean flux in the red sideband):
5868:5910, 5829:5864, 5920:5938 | 2.8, 14.2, 14.3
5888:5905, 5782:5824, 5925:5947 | 2.2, 14.6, 14.1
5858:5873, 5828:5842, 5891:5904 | -0.4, 14.5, 12.4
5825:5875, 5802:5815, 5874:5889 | -0.9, 14.6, 13.6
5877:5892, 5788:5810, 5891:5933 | 1.0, 14.7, 13.7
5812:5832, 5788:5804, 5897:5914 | -0.4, 14.8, 13.8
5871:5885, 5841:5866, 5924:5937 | 0.2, 14.2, 14.2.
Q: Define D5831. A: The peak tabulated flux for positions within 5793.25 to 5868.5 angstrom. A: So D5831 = 16.08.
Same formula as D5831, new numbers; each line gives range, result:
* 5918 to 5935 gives 14.93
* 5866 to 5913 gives 14.9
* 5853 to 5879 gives 15.3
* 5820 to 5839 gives 15.44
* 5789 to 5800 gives 15.88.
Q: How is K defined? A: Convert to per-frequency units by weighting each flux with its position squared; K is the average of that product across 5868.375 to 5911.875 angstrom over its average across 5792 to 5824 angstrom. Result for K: 0.9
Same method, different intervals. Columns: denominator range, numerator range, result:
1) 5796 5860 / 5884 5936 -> 0.95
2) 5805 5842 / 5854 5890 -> 0.95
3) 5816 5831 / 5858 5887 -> 0.95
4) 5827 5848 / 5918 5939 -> 1.00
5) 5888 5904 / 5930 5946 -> 1.16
